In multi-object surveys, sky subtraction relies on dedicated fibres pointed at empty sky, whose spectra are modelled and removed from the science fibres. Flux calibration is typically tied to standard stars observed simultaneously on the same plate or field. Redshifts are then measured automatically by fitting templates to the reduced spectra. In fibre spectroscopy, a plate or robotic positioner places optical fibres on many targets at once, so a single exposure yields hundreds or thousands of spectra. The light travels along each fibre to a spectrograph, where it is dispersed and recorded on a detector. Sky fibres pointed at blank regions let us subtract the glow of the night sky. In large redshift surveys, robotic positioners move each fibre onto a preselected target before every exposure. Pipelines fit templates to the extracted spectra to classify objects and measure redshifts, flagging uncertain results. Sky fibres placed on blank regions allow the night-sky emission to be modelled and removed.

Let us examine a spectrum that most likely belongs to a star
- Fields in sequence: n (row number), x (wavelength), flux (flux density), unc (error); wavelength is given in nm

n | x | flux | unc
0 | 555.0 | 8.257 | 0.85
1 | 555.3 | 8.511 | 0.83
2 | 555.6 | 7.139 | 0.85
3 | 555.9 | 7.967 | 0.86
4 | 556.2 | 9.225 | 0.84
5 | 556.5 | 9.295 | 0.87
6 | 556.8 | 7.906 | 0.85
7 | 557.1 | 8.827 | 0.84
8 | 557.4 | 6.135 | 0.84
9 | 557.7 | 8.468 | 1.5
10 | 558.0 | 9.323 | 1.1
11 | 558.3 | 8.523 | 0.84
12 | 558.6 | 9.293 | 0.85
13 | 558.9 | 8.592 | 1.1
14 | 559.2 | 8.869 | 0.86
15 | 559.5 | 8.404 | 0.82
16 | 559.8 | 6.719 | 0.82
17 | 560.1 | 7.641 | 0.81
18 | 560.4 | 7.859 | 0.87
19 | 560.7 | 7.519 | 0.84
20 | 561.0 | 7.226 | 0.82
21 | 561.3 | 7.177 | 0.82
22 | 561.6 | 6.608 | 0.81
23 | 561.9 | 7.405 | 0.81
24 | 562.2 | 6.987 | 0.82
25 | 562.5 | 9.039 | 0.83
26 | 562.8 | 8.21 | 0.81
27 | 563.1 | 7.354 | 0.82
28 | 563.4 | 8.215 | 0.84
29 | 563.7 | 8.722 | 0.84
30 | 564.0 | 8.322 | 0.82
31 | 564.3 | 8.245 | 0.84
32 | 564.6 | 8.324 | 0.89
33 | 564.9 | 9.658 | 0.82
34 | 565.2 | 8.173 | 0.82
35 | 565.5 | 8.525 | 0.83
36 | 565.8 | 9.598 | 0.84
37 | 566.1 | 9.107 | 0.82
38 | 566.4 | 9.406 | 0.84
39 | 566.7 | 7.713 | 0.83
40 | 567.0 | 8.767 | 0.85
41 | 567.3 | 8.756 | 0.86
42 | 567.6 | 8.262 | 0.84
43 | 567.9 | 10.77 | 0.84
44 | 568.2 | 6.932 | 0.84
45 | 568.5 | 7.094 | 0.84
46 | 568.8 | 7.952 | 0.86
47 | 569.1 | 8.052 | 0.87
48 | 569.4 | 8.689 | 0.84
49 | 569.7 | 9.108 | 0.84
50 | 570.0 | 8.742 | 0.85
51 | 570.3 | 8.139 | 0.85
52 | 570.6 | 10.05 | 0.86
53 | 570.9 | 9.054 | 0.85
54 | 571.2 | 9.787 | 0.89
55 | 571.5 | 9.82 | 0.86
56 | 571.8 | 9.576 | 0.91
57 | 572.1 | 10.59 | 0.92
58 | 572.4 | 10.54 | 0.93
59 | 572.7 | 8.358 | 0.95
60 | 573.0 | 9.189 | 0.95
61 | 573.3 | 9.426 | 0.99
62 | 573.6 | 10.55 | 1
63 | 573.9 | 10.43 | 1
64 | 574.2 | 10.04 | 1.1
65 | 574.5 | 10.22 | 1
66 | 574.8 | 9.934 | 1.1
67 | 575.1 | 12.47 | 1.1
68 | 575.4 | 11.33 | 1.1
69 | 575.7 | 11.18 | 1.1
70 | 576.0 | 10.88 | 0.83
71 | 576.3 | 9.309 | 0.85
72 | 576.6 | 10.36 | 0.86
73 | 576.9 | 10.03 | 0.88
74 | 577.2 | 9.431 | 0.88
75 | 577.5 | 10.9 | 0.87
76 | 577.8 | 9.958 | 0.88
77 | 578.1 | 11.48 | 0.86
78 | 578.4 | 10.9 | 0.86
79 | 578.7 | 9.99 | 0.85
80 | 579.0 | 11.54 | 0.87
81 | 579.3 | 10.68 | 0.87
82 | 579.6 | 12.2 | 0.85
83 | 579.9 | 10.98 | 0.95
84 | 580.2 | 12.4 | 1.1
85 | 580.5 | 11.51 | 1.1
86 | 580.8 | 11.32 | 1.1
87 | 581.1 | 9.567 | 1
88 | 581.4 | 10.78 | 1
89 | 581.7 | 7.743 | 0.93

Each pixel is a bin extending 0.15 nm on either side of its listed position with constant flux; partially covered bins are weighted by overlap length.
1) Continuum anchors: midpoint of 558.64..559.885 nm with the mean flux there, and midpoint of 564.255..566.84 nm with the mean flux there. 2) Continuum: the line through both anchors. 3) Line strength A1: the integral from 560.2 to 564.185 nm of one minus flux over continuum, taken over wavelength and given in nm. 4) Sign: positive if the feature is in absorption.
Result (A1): 0.37 nm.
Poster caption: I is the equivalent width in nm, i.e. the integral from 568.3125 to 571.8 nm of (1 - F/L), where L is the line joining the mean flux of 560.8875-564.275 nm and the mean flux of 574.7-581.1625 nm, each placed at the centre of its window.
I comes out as 0.19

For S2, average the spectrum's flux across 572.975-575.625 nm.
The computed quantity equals 10.5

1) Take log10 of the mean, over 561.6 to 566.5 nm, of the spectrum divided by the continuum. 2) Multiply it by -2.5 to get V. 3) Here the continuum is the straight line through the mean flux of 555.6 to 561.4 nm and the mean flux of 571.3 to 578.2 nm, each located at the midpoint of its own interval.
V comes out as 0.06 mag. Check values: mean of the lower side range 8.14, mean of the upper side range 10.2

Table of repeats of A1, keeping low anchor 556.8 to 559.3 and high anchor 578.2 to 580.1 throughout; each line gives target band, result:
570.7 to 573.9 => 0.16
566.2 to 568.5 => 0.25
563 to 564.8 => 0.18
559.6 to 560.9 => 0.19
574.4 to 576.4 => -0.03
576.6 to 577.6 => 0.07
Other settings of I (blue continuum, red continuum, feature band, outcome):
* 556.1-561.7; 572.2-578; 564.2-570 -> 0.368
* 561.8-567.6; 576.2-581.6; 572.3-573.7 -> 0.034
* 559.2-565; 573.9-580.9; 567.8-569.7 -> 0.188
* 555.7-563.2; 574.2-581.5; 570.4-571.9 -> 0.027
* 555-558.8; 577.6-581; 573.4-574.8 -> 0.036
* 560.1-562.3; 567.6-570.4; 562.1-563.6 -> -0.100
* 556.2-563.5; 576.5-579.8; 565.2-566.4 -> -0.017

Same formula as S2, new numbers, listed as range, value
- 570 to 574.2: 9.64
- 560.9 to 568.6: 8.27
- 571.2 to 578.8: 10.3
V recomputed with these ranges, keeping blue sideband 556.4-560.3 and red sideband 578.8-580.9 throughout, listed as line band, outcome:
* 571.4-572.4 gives 0.02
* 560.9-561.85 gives 0.24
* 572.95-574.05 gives 0.06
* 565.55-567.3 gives 0.07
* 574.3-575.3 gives -0.01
